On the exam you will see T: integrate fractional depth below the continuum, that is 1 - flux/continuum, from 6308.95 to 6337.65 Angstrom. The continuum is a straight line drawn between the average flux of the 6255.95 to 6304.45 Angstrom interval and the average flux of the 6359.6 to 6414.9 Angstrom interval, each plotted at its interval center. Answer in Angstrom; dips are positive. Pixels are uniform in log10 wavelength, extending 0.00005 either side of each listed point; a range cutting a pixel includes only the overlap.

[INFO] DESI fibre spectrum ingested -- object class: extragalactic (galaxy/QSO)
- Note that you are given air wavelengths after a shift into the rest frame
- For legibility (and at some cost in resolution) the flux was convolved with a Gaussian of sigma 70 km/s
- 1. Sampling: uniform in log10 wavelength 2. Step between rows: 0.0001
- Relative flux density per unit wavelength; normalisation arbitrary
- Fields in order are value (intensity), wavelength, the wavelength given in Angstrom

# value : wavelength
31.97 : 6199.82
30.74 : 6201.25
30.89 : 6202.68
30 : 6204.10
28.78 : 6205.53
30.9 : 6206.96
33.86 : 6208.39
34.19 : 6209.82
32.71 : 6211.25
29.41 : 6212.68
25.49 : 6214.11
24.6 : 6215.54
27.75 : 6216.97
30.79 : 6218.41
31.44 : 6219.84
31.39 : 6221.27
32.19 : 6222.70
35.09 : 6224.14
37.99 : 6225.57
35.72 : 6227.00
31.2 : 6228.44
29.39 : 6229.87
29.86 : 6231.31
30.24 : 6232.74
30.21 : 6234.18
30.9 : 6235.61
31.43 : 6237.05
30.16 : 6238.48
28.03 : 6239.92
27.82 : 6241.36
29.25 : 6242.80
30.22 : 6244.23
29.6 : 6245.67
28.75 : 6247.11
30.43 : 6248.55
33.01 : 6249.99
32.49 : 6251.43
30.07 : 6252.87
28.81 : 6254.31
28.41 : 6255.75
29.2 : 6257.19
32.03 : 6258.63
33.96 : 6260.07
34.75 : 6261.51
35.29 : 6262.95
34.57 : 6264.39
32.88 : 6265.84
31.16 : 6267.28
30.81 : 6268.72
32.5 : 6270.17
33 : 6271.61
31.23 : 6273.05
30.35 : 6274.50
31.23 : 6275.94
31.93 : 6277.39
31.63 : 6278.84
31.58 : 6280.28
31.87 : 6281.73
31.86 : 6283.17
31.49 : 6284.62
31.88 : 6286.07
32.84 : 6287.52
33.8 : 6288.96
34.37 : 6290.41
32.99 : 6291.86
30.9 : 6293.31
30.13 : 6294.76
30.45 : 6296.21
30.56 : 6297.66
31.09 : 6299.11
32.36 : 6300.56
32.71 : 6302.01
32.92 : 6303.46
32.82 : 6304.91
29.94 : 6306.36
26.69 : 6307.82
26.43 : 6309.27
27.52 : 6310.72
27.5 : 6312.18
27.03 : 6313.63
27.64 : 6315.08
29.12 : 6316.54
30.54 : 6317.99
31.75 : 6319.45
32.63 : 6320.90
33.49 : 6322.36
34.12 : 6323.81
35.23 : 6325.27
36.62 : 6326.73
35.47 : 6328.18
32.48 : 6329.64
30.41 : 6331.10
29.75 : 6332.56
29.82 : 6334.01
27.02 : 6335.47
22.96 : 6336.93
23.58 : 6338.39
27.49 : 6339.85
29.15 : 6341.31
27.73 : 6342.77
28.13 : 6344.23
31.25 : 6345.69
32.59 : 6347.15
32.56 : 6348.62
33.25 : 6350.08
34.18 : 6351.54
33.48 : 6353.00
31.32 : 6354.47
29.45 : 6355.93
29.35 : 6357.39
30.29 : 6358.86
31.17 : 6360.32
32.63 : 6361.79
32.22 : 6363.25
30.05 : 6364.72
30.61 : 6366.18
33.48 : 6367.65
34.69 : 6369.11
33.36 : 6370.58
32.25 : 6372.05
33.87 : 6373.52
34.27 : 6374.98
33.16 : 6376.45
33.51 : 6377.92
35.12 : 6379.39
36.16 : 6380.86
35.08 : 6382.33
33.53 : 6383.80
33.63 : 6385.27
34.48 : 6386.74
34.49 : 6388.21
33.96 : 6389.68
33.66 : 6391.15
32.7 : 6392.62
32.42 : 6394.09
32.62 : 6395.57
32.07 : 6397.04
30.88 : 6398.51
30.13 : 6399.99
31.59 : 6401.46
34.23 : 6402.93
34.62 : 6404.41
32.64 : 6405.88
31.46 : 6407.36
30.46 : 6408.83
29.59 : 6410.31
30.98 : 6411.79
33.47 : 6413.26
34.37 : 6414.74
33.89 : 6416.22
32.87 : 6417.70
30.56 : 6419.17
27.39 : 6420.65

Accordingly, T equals 1.7 Angstrom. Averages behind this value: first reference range 32.1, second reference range 32.9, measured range 30.4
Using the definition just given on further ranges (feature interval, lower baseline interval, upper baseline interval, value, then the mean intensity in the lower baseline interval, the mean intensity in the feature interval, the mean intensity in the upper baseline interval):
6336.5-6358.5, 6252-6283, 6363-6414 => 1.8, 31.8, 29.9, 32.9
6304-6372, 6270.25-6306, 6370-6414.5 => 3.8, 31.9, 30.7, 33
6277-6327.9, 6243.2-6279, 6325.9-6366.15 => -0.5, 31.5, 31.4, 30.5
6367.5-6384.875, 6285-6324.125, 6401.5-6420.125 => -1.2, 30.9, 34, 32.3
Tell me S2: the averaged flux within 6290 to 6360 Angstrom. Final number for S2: 30.6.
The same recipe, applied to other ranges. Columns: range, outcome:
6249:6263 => 31.6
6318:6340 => 30.9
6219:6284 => 31.5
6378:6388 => 34.6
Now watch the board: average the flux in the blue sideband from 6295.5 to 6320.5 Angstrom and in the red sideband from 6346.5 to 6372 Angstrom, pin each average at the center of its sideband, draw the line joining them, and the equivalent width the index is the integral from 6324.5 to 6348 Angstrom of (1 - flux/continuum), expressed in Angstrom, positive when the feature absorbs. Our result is 0.8 Angstrom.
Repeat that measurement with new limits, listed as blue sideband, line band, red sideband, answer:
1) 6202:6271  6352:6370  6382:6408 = 0.53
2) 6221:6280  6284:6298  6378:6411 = -0.04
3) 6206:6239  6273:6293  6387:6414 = -0.32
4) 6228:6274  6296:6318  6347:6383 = 1.50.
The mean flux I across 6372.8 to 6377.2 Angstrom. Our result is 33.8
